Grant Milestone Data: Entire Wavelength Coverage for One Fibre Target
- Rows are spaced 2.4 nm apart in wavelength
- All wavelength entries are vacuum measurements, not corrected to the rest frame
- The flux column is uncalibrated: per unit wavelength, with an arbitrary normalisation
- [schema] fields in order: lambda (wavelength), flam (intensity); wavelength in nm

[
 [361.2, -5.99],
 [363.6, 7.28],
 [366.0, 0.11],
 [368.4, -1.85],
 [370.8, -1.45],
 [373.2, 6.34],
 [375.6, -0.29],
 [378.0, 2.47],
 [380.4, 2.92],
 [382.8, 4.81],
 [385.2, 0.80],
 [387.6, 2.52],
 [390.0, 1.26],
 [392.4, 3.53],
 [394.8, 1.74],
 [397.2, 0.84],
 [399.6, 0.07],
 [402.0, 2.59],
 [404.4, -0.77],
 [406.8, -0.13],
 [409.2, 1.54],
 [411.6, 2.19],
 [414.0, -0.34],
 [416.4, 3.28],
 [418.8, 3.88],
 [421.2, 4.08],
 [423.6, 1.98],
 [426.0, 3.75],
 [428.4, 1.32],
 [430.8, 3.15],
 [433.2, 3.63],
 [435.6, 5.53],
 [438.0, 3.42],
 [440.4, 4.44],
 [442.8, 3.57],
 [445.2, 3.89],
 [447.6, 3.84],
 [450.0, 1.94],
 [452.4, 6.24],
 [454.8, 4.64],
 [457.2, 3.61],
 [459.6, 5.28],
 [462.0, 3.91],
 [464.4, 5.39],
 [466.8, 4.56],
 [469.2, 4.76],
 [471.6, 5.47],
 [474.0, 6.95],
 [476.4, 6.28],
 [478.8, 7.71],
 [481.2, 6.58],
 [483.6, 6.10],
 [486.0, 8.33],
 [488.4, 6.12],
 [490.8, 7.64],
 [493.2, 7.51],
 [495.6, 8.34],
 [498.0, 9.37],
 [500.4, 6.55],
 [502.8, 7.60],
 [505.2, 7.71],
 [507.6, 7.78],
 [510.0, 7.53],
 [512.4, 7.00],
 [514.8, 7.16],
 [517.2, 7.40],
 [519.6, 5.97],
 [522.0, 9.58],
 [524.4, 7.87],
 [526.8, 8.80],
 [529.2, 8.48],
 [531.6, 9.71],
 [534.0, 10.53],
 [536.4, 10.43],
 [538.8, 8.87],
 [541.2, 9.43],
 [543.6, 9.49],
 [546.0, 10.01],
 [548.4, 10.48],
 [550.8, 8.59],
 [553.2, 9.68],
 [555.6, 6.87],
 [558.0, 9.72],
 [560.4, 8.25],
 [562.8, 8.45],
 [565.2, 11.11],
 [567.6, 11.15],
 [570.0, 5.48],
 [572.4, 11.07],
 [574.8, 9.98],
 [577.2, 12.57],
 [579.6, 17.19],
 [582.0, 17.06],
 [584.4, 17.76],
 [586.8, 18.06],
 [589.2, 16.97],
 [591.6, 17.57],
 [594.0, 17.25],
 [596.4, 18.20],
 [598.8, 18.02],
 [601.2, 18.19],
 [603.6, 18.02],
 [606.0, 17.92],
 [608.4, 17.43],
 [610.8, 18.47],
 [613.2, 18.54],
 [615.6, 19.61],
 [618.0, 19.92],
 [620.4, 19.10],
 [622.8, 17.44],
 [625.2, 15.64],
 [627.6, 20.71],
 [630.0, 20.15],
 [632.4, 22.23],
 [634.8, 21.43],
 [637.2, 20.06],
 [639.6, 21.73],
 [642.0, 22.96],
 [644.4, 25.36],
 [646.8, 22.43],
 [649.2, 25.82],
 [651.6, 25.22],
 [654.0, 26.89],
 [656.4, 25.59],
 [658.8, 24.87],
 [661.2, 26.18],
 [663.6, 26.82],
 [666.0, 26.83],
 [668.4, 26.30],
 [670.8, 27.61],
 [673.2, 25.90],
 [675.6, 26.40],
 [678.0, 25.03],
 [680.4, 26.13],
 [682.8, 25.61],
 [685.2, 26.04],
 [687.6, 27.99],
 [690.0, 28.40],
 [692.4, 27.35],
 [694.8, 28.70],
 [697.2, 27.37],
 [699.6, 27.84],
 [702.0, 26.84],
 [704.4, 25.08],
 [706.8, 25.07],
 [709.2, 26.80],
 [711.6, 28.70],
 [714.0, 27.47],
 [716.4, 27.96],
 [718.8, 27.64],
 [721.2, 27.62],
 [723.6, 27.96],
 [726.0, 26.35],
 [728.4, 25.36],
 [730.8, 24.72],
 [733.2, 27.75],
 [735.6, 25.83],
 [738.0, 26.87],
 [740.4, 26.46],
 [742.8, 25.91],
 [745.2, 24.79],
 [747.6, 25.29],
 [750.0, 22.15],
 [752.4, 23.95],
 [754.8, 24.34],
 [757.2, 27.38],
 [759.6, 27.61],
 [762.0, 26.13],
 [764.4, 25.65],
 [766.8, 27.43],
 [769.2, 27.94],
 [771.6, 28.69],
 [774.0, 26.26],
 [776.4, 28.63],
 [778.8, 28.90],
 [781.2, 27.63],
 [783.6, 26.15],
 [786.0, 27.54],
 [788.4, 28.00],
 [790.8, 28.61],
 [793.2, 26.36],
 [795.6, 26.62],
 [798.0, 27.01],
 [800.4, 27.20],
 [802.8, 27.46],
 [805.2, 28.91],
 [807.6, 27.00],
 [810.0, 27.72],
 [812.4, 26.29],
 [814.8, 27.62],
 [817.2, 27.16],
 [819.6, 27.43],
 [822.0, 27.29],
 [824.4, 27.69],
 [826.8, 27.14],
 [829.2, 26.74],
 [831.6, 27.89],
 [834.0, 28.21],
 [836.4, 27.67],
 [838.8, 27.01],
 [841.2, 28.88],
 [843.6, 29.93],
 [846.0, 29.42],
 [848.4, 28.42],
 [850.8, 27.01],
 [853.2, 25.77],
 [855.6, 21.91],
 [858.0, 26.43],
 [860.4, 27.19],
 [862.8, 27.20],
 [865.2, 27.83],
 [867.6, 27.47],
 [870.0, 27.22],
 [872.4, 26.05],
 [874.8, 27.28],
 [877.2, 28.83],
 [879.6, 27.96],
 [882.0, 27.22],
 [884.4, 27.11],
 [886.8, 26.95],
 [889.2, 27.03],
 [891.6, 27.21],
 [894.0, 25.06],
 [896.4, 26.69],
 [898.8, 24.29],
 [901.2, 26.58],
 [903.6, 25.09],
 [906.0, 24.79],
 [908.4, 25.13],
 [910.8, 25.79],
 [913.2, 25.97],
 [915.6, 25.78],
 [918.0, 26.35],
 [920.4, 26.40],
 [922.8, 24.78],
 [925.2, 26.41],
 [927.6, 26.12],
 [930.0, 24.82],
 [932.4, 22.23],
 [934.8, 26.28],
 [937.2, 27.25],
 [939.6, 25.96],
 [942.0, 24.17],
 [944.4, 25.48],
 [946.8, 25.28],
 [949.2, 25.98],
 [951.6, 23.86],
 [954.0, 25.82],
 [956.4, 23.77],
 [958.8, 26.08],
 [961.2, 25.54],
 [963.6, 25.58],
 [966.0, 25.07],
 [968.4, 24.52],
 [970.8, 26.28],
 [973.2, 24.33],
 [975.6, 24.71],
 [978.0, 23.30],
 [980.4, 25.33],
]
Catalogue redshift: 0.45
